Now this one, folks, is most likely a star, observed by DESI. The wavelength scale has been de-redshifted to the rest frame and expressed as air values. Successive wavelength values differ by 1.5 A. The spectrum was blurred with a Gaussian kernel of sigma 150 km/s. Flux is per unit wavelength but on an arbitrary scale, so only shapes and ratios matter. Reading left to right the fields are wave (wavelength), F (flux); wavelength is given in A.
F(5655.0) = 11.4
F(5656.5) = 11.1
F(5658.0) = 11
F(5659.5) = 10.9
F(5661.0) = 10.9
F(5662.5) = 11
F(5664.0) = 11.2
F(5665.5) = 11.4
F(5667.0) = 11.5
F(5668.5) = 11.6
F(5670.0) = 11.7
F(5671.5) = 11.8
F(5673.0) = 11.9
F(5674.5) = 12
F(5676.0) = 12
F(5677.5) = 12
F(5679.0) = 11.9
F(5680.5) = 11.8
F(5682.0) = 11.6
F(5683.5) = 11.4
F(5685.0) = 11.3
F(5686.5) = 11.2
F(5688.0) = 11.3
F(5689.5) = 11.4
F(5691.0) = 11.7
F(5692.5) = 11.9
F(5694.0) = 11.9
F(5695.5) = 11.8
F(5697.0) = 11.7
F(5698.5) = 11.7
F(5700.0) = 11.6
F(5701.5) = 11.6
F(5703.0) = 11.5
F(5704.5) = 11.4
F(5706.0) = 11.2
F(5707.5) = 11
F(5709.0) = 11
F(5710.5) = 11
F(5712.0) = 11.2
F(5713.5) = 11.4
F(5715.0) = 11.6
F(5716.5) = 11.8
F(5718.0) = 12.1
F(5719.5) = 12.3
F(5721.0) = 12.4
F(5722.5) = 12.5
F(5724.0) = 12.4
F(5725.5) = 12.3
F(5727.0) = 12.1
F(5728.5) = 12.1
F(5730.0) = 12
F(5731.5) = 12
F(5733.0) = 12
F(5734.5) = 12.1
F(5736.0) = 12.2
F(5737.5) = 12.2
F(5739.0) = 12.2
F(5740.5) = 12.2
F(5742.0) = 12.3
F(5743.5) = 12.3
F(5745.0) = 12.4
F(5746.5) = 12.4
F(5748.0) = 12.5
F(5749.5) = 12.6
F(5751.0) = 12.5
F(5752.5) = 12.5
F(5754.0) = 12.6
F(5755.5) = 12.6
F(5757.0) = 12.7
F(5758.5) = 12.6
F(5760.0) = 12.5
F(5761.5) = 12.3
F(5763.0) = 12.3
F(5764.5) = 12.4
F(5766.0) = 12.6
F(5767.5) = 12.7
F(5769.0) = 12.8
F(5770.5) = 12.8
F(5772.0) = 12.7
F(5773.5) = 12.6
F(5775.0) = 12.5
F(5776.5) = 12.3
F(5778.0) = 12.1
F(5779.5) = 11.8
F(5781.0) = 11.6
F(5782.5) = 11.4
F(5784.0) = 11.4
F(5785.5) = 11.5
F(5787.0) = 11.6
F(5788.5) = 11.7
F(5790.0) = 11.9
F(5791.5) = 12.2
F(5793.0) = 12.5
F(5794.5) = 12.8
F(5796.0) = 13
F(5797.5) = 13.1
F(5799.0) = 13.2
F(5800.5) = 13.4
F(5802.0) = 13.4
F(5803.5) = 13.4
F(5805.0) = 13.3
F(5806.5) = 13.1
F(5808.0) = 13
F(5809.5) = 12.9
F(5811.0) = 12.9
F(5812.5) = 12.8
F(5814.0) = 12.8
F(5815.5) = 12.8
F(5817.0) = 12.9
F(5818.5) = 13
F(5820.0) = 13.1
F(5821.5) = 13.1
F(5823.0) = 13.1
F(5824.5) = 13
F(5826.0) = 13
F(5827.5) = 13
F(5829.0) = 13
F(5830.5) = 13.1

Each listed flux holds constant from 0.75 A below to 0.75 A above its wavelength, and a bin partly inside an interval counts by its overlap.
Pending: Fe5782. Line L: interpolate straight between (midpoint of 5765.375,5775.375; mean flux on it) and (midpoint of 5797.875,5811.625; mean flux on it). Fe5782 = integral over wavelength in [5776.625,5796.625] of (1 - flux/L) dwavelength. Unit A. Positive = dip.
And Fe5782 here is 1.5 A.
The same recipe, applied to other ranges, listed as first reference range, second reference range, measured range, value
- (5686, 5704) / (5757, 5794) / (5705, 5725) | 0.1 A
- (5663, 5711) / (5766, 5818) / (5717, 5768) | -1.1 A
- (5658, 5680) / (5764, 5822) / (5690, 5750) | 0.3 A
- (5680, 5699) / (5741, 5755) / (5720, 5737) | 0.0 A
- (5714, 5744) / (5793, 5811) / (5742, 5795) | 1.5 A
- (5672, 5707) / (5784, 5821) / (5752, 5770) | -0.3 A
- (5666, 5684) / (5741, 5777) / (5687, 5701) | 0.3 A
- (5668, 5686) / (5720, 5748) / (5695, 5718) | 1.0 A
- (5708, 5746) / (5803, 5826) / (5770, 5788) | 0.8 A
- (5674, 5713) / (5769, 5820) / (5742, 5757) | -0.5 A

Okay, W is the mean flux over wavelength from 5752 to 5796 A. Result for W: 12.3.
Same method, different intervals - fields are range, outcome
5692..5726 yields 11.7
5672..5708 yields 11.6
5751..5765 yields 12.5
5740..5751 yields 12.4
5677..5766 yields 12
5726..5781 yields 12.4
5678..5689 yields 11.5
